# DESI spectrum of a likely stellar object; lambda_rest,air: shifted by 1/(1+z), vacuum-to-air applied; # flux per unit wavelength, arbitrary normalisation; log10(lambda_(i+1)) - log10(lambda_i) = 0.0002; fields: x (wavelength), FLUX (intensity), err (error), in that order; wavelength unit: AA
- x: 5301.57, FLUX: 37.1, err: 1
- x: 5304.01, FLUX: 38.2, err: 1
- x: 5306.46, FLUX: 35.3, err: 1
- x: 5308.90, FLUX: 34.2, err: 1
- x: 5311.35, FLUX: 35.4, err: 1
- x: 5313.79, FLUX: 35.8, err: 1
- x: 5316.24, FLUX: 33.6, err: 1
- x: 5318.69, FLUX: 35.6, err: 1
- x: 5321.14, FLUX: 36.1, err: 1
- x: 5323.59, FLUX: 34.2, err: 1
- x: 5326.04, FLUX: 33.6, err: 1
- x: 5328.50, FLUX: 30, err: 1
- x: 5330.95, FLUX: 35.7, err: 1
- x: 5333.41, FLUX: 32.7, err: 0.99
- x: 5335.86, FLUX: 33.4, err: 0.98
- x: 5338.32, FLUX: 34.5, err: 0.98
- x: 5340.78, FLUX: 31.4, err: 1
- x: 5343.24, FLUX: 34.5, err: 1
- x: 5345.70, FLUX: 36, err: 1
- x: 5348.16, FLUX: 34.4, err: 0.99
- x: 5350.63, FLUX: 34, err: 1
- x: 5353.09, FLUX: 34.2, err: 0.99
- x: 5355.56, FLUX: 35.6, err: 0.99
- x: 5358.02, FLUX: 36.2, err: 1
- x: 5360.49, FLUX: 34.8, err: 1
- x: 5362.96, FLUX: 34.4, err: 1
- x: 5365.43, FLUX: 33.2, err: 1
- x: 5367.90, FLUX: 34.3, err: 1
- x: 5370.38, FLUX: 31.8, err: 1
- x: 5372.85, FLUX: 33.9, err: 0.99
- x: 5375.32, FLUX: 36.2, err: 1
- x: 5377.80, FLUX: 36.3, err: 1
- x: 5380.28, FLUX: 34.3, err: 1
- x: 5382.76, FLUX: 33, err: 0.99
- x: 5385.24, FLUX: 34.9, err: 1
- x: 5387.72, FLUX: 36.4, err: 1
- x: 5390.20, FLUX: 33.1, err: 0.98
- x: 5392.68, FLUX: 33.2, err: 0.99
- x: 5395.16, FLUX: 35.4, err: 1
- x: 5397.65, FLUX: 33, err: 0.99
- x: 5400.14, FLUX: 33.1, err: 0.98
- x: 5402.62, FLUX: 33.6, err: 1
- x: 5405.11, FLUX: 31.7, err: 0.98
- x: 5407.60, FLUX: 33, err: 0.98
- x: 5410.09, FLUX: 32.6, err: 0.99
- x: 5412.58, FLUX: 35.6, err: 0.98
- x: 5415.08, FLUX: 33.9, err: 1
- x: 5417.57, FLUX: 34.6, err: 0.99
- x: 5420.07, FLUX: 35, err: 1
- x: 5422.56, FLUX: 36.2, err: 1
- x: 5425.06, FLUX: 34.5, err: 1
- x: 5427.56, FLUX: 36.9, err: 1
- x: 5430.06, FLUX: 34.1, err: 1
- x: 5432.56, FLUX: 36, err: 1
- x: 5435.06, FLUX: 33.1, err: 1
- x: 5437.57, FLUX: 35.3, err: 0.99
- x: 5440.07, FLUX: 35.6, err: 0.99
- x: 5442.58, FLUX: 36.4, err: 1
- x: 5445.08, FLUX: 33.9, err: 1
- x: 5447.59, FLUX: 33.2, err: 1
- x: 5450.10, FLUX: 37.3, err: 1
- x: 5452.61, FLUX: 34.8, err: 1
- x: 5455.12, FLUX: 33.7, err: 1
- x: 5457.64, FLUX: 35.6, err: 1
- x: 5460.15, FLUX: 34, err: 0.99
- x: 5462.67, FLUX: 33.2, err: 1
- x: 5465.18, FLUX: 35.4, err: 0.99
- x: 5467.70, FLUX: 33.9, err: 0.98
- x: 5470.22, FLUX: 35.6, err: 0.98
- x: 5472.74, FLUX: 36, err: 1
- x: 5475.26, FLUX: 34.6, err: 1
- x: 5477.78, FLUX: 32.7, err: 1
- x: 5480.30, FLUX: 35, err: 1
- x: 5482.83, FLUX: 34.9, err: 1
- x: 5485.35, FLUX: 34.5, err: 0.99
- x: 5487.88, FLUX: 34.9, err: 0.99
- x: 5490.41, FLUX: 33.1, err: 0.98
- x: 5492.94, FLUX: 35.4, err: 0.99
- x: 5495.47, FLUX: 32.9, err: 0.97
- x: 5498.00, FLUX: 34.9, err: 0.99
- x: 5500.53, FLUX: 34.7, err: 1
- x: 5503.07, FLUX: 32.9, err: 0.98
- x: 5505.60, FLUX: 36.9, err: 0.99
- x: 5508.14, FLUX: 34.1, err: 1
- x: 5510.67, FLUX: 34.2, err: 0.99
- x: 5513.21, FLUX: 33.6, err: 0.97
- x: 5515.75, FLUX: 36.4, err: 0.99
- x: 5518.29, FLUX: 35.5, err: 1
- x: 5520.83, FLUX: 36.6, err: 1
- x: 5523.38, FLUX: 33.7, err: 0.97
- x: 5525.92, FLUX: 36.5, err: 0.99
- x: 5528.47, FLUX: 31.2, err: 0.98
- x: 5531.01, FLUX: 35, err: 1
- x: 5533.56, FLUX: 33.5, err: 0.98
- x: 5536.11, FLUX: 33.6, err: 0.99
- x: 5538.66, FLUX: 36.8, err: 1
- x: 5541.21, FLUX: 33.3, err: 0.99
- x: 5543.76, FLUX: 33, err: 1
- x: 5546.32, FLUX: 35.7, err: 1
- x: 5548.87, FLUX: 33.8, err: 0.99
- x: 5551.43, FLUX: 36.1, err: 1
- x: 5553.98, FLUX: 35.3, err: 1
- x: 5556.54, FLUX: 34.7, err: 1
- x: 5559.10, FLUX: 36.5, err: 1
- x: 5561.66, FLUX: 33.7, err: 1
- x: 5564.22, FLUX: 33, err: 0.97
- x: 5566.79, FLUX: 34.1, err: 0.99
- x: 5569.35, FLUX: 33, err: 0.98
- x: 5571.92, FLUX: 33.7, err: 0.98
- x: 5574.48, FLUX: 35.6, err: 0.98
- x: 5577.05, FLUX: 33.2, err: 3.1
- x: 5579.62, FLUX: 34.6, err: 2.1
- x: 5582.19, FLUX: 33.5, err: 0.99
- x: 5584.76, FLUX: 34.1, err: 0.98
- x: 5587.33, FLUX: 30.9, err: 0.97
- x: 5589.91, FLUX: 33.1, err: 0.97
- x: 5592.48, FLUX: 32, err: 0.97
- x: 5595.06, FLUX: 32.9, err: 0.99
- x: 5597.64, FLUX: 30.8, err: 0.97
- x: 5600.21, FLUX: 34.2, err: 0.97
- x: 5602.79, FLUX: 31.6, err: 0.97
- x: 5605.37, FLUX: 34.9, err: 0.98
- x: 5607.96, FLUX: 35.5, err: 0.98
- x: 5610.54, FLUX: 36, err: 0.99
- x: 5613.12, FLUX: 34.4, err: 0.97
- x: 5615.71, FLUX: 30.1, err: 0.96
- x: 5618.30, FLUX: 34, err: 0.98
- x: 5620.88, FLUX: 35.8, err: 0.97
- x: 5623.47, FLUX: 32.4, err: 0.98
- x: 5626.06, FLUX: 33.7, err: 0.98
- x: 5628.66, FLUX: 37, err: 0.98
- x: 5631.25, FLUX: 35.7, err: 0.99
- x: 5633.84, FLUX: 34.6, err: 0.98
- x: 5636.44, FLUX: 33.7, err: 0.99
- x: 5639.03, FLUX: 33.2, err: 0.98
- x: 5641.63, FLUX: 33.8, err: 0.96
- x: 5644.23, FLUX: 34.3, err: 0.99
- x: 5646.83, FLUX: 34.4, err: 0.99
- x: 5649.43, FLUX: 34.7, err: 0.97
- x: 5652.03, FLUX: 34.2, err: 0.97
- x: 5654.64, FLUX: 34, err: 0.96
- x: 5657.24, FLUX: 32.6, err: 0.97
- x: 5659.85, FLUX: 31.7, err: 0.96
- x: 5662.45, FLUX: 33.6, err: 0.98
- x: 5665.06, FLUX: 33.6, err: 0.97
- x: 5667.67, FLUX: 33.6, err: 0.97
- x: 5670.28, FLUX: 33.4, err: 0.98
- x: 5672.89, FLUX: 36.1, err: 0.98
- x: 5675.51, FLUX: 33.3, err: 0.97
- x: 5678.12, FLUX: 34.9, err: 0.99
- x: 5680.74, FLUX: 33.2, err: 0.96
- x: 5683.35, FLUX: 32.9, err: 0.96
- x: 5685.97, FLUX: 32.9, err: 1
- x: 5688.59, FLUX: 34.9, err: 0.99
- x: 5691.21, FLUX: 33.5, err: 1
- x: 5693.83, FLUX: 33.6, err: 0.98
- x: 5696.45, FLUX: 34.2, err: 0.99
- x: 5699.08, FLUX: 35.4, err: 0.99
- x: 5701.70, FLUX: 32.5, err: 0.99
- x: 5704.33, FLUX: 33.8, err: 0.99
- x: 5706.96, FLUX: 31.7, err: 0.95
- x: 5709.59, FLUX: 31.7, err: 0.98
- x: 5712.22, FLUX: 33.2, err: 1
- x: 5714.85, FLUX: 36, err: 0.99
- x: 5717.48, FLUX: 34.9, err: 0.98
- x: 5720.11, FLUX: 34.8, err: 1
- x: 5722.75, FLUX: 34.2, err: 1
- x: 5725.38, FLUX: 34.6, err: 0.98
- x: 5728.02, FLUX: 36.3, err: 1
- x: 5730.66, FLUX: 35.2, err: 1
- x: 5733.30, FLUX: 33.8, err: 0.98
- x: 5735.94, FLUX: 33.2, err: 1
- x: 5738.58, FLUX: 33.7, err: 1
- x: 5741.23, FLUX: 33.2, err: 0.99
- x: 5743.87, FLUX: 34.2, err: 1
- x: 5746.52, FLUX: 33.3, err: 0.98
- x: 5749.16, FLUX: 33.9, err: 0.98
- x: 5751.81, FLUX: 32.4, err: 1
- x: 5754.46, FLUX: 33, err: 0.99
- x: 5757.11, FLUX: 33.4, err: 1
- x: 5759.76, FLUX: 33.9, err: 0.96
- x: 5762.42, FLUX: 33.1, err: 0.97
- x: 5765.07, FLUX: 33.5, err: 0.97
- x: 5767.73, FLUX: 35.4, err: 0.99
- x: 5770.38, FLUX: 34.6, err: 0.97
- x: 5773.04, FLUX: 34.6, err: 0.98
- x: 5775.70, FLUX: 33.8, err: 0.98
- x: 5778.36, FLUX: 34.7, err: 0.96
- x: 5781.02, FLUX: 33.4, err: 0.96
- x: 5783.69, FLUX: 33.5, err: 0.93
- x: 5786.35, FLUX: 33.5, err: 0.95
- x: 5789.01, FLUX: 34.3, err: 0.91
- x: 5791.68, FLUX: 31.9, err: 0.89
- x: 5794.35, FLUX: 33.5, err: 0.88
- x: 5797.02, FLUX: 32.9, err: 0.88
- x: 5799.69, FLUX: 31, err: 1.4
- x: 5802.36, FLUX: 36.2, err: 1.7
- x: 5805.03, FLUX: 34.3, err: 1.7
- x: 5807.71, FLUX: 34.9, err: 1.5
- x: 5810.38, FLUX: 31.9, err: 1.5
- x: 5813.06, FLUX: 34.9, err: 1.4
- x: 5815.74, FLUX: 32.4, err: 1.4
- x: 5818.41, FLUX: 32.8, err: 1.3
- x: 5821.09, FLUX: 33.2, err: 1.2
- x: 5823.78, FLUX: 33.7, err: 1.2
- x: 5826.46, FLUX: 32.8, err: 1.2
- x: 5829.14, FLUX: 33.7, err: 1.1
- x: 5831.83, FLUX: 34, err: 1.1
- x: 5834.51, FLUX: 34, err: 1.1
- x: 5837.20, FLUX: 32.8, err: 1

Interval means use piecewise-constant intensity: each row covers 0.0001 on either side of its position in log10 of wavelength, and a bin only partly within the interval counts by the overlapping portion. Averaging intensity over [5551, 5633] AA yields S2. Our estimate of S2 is 33.9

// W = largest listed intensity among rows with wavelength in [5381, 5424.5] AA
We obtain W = 36.4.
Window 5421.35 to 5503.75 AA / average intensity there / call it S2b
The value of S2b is 34.7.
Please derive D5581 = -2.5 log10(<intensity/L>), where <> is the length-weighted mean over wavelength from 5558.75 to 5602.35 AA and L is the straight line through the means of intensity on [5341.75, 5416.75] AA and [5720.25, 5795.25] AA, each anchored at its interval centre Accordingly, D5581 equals 0.02 mag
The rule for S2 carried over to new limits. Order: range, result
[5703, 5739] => 34.1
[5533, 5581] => 34.4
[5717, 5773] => 34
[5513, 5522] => 35.7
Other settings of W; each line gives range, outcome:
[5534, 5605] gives 36.8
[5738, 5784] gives 35.4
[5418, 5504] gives 37.3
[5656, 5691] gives 36.1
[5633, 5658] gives 34.7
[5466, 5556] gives 36.9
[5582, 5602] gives 34.2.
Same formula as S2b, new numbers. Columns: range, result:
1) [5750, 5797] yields 33.7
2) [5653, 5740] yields 33.8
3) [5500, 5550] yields 34.5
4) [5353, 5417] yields 34.1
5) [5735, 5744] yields 33.5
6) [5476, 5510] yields 34.4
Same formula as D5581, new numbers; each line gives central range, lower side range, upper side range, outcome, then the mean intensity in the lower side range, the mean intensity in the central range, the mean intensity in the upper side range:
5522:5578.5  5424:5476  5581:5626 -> -0.014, 34.9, 34.3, 33.3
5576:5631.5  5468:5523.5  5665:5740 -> 0.022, 34.7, 33.6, 34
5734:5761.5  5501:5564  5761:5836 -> 0.014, 34.7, 33.4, 33.7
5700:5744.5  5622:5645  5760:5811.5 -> 0.000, 34.3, 34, 33.7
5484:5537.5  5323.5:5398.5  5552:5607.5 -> -0.022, 34.2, 34.5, 33.6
